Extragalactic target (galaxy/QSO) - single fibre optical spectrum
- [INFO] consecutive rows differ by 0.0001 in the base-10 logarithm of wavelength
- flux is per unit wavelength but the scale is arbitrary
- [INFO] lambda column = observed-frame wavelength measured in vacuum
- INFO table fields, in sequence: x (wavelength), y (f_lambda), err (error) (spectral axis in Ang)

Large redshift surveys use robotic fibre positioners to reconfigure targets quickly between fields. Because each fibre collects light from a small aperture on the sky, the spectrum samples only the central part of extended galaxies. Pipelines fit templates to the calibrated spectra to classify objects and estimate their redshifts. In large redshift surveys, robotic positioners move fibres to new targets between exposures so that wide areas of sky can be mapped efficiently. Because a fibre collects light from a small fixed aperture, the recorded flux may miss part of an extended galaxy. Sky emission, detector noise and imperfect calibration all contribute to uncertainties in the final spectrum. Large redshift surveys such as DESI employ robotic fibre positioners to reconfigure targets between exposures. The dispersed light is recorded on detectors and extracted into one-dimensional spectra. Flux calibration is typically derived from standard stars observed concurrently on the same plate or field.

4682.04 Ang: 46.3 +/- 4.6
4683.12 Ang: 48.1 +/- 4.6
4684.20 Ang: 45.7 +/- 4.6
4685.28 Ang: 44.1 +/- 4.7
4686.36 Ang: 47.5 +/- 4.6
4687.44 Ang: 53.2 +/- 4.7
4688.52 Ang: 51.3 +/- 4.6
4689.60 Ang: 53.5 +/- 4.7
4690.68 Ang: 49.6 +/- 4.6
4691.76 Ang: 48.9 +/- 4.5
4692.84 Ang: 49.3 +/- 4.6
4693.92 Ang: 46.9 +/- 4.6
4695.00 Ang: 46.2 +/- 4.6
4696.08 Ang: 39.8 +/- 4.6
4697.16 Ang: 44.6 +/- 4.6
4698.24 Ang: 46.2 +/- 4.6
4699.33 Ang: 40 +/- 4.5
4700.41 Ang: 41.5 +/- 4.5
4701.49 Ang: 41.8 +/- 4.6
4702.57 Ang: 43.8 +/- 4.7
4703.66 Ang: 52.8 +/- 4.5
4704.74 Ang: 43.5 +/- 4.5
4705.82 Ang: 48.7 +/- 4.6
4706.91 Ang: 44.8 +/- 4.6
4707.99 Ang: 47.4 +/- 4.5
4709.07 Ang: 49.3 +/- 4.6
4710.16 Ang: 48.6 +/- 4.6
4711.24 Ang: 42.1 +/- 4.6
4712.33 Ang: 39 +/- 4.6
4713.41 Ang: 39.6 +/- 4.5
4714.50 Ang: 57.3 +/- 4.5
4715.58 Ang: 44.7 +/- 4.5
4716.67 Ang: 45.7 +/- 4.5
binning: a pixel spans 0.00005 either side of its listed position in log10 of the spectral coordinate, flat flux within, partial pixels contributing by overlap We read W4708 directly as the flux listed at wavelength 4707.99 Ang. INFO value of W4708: 47.4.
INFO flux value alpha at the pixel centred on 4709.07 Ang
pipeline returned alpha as 49.3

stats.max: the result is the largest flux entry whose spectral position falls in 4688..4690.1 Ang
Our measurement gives 53.5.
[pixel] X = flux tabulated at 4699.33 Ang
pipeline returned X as 40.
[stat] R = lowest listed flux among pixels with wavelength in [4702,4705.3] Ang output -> 43.5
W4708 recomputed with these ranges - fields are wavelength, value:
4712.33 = 39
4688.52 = 51.3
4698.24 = 46.2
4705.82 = 48.7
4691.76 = 48.9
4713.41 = 39.6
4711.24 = 42.1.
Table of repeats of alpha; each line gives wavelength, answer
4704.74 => 43.5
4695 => 46.2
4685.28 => 44.1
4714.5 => 57.3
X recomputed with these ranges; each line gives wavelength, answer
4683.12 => 48.1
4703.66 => 52.8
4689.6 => 53.5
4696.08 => 39.8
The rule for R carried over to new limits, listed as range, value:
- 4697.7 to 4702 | 40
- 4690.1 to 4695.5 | 46.2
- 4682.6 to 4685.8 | 44.1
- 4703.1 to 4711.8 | 42.1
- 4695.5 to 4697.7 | 39.8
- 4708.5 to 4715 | 39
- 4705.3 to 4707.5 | 44.8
